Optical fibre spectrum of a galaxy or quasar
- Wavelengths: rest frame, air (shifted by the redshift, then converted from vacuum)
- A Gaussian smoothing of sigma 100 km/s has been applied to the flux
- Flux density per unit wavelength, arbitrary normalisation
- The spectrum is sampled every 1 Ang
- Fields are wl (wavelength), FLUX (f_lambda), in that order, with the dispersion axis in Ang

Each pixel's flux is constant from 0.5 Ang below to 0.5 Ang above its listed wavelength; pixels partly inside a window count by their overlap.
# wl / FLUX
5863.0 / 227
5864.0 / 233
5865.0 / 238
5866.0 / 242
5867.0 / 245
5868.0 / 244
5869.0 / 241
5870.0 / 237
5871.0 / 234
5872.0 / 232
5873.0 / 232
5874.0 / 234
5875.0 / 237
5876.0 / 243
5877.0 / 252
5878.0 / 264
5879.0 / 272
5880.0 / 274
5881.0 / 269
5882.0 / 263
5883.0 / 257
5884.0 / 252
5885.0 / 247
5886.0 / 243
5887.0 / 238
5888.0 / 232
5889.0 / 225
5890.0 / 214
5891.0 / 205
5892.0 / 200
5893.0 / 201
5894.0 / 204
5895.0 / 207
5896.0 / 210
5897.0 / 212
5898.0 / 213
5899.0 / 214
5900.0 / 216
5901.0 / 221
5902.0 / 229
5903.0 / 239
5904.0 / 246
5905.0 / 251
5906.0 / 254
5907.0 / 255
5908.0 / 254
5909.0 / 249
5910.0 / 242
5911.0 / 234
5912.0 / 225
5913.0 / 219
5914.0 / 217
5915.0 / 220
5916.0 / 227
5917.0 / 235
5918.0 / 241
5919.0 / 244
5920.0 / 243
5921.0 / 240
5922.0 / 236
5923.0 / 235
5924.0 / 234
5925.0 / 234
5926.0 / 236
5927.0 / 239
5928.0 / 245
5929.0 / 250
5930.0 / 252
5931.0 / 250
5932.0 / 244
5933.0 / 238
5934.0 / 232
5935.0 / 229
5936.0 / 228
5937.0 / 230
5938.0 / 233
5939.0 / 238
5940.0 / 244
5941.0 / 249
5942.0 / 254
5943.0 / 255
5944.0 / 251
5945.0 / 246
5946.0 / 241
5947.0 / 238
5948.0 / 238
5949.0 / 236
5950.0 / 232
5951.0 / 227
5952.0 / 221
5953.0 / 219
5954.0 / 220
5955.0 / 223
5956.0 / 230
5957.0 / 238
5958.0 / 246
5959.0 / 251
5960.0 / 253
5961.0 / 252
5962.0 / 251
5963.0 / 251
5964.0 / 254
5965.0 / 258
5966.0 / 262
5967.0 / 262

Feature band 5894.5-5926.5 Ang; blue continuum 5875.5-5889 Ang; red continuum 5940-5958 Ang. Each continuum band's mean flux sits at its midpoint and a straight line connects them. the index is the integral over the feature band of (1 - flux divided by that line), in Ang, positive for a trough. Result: 1.8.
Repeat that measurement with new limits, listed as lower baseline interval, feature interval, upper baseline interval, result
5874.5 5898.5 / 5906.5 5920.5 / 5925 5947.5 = 0.14 Ang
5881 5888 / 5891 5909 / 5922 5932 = 1.58 Ang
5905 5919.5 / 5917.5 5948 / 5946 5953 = -0.87 Ang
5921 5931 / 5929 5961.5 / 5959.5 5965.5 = 1.09 Ang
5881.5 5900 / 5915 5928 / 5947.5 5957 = -0.61 Ang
